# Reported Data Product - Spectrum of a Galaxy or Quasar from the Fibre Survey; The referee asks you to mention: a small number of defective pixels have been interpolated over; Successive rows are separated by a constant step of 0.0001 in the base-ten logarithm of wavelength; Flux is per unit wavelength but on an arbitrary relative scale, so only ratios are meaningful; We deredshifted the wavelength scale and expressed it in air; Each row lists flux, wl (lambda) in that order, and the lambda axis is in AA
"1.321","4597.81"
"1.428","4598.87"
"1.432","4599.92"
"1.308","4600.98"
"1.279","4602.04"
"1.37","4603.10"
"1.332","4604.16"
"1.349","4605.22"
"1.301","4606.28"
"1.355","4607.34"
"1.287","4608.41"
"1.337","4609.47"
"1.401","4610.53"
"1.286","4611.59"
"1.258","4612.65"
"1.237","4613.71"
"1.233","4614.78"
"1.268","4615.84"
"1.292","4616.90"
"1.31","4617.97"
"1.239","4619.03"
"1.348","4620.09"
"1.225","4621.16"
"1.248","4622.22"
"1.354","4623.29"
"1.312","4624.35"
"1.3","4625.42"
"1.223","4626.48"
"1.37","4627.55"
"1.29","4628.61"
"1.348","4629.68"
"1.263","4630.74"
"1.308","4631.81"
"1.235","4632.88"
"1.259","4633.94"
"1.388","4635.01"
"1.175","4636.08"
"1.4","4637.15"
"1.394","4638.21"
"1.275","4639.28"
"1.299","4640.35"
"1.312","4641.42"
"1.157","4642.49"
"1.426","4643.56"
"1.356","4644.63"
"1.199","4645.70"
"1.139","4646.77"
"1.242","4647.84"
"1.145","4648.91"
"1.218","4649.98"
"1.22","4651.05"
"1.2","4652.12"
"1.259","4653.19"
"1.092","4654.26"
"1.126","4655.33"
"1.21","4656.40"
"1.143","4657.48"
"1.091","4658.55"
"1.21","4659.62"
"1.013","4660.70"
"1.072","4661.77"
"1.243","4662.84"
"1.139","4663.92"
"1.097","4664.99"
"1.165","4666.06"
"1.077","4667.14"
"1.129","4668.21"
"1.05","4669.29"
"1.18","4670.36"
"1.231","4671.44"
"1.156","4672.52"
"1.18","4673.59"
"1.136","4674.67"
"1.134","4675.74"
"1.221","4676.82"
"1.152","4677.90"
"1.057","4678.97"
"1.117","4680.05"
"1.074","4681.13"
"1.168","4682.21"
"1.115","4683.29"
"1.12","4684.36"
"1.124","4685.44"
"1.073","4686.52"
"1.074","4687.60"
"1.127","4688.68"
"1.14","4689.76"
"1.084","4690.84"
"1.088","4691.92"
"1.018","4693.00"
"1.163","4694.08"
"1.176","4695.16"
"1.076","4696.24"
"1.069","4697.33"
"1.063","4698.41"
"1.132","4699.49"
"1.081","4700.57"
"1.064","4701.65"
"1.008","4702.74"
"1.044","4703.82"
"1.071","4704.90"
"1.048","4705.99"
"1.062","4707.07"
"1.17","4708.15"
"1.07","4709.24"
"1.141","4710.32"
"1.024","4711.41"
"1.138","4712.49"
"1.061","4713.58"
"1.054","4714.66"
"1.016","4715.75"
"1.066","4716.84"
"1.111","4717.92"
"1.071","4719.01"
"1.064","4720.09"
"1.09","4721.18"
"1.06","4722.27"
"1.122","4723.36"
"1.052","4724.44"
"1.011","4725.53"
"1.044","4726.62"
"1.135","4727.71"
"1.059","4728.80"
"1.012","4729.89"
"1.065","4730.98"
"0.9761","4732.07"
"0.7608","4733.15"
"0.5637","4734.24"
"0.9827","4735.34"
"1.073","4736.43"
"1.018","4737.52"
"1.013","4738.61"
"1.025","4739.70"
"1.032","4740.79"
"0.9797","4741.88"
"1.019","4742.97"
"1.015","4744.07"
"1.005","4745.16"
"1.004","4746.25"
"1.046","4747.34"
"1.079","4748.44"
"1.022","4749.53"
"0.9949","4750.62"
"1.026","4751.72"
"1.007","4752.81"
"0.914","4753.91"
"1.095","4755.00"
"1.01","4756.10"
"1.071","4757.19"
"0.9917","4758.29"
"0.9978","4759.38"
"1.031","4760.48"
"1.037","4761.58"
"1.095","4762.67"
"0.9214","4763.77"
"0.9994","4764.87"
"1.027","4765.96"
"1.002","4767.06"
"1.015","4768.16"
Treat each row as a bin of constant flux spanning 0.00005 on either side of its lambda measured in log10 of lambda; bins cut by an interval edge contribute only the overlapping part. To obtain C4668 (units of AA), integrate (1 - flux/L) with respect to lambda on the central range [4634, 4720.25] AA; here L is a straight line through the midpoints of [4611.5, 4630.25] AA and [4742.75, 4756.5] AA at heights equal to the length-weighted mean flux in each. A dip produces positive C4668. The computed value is 1.9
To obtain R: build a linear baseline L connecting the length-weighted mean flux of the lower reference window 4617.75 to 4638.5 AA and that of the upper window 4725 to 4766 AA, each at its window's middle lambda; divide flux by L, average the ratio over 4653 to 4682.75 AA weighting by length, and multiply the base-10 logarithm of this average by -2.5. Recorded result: 0.056 mag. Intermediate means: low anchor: 1.3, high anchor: 1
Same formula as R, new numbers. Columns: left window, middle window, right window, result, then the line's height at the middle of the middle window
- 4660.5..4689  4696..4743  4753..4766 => 0.03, 1.07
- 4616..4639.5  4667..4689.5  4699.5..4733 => 0.03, 1.16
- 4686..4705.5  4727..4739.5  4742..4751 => 0.07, 1.04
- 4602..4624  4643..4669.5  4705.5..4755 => 0.03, 1.2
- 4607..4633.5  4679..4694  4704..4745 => 0.03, 1.13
